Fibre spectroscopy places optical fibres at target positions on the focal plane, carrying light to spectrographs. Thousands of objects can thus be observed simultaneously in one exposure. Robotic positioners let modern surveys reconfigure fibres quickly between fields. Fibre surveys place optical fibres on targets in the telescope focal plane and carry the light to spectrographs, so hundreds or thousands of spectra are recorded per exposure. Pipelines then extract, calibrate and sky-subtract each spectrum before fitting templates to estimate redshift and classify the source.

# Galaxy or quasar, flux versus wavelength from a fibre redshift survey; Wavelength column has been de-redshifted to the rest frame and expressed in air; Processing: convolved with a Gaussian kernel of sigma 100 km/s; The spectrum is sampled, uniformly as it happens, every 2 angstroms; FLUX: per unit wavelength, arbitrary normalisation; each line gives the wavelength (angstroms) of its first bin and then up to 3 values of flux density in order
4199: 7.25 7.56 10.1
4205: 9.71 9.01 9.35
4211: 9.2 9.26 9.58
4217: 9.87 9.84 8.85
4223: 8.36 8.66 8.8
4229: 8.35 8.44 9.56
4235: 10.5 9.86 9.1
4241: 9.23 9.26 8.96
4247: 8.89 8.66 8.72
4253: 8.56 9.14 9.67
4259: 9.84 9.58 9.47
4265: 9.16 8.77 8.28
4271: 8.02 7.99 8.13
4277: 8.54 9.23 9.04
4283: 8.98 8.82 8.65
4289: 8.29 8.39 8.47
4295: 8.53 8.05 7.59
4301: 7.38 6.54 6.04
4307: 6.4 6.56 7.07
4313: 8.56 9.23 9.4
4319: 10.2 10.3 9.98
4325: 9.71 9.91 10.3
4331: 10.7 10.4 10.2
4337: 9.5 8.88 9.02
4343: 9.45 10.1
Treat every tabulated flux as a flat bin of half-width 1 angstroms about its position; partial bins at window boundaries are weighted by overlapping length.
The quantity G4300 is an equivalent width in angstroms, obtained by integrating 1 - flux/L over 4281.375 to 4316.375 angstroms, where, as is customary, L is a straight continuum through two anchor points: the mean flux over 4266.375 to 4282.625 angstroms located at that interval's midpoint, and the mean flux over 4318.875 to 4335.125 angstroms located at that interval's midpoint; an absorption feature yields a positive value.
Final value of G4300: 5.17 angstroms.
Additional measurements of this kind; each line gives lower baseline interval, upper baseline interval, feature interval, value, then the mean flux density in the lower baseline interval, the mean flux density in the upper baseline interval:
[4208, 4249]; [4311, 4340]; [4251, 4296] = 3.00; 9.18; 9.71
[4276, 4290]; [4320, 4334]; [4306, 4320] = 2.24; 8.79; 10.2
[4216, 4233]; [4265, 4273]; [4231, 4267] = -2.58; 8.94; 8.41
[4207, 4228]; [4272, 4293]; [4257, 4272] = -0.51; 9.17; 8.6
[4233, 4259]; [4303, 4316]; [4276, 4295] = -1.65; 9.25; 7.25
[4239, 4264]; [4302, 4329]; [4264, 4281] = 0.77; 9.16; 8.52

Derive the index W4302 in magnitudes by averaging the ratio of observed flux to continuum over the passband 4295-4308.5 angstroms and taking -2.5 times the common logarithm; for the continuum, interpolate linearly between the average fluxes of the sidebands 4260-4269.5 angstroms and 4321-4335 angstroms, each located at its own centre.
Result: 0.341 mag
